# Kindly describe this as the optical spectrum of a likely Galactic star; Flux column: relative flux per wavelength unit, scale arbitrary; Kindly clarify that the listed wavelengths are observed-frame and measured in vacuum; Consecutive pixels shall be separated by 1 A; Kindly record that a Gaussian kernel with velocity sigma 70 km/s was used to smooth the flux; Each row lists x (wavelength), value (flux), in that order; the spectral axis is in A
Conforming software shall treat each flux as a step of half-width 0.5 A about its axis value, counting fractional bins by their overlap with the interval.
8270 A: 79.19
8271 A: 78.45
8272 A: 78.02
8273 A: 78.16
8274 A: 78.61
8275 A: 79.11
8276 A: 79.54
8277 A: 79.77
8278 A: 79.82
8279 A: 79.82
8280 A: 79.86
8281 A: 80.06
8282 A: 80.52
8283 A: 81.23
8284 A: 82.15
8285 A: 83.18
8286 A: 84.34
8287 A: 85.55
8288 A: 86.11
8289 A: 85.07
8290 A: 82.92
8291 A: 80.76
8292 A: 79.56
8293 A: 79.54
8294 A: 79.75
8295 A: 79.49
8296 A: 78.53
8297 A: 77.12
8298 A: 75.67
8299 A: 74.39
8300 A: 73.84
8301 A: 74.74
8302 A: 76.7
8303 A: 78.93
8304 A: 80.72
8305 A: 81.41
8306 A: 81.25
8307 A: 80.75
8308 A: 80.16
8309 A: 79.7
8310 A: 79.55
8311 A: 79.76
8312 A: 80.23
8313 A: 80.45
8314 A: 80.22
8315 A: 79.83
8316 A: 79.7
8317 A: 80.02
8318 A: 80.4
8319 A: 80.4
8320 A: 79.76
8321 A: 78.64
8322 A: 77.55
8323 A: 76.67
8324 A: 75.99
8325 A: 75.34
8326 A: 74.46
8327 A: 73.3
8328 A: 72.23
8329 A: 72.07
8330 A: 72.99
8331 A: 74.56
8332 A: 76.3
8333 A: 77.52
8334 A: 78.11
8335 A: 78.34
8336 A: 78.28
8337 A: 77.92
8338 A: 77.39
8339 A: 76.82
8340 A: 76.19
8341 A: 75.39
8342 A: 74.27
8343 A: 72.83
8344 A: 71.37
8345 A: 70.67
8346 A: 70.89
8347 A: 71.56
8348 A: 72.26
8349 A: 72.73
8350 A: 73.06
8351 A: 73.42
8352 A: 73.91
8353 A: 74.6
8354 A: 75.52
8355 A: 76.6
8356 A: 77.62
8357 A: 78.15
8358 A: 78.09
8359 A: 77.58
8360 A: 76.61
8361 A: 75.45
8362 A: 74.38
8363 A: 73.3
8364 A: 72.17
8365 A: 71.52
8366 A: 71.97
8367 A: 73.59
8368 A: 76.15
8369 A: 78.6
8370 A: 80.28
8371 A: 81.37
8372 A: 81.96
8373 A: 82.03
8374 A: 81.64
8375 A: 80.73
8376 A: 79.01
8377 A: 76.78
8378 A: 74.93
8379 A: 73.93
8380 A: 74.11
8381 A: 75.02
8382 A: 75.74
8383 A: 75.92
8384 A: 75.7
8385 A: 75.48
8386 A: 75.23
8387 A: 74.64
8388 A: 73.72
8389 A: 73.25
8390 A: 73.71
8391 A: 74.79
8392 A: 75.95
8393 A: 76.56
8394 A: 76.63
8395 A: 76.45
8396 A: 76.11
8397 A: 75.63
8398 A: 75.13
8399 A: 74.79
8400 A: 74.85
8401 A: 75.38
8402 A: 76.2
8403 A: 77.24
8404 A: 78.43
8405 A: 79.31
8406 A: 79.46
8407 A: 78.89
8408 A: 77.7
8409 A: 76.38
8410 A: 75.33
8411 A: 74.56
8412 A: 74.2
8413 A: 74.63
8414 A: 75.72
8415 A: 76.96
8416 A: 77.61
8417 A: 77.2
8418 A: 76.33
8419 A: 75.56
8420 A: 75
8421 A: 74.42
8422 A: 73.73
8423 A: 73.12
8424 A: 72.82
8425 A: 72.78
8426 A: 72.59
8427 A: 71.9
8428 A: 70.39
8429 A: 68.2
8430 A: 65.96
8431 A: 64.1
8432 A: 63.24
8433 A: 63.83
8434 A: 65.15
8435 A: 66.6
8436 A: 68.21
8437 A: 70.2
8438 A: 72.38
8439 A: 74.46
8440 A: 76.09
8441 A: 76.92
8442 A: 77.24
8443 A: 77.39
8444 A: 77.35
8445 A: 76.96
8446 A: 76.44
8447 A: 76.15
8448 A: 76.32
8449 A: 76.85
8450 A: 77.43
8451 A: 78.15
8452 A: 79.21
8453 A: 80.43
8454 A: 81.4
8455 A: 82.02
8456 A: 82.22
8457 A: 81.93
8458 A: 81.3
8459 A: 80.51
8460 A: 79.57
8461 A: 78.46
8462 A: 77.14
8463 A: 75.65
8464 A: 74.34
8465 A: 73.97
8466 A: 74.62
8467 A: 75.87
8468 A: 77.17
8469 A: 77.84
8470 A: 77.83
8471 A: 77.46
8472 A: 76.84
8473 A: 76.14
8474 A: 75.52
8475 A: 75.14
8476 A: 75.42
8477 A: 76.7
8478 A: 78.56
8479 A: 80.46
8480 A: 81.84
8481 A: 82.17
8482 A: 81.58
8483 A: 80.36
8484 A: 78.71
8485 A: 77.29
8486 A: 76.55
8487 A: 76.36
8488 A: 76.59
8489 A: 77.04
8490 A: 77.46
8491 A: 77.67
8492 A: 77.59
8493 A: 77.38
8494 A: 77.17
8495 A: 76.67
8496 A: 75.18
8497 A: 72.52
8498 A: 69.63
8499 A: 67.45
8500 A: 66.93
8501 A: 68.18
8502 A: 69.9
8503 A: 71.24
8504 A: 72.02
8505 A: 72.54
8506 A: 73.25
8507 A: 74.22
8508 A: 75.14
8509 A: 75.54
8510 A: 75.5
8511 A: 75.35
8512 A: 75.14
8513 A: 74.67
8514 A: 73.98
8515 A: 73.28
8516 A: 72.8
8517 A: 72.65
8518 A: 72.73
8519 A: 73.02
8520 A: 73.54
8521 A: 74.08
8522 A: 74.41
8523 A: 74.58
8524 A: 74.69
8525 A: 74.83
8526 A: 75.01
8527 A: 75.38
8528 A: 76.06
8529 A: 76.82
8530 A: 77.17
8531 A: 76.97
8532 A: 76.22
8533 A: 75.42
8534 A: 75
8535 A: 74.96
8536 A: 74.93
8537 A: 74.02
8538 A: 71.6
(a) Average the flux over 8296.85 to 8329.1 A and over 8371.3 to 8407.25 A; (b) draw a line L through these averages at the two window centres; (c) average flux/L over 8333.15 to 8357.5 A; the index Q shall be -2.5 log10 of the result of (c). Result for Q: 0.03 mag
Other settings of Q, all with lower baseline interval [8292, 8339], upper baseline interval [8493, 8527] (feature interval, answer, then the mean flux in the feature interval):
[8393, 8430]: 0.01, 75.2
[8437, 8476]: -0.04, 77.3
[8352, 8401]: 0.00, 76.1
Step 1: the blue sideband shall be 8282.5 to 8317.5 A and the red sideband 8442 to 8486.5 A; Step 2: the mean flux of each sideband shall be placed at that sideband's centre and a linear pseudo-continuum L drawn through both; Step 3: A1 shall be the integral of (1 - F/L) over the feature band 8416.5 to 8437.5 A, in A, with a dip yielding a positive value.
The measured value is 2.14 A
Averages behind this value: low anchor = 80.1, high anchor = 78.1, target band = 70.5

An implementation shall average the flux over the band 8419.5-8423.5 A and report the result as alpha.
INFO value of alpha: 74.1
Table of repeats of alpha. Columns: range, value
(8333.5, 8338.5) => 78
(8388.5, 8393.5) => 74.9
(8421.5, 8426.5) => 73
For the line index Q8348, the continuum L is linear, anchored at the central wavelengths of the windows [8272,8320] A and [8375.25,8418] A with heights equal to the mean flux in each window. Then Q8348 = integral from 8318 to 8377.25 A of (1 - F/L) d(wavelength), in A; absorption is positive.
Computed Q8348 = 1.5 A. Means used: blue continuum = 80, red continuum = 76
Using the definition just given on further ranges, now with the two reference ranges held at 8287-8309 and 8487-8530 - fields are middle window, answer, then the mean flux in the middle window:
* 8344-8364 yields 0.9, 74.4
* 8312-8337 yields 0.5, 77.3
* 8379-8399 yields 0.5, 75.2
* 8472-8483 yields -0.5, 78.4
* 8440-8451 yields -0.2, 76.9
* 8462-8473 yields -0.2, 76.2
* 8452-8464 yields -0.7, 79.8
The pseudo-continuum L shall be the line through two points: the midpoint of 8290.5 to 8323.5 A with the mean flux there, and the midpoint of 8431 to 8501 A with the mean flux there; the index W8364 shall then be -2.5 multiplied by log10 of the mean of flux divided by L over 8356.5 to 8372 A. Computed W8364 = 0.02 mag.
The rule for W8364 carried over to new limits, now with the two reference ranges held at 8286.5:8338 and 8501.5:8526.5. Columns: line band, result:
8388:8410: 0.003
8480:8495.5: -0.054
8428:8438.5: 0.133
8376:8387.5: 0.021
